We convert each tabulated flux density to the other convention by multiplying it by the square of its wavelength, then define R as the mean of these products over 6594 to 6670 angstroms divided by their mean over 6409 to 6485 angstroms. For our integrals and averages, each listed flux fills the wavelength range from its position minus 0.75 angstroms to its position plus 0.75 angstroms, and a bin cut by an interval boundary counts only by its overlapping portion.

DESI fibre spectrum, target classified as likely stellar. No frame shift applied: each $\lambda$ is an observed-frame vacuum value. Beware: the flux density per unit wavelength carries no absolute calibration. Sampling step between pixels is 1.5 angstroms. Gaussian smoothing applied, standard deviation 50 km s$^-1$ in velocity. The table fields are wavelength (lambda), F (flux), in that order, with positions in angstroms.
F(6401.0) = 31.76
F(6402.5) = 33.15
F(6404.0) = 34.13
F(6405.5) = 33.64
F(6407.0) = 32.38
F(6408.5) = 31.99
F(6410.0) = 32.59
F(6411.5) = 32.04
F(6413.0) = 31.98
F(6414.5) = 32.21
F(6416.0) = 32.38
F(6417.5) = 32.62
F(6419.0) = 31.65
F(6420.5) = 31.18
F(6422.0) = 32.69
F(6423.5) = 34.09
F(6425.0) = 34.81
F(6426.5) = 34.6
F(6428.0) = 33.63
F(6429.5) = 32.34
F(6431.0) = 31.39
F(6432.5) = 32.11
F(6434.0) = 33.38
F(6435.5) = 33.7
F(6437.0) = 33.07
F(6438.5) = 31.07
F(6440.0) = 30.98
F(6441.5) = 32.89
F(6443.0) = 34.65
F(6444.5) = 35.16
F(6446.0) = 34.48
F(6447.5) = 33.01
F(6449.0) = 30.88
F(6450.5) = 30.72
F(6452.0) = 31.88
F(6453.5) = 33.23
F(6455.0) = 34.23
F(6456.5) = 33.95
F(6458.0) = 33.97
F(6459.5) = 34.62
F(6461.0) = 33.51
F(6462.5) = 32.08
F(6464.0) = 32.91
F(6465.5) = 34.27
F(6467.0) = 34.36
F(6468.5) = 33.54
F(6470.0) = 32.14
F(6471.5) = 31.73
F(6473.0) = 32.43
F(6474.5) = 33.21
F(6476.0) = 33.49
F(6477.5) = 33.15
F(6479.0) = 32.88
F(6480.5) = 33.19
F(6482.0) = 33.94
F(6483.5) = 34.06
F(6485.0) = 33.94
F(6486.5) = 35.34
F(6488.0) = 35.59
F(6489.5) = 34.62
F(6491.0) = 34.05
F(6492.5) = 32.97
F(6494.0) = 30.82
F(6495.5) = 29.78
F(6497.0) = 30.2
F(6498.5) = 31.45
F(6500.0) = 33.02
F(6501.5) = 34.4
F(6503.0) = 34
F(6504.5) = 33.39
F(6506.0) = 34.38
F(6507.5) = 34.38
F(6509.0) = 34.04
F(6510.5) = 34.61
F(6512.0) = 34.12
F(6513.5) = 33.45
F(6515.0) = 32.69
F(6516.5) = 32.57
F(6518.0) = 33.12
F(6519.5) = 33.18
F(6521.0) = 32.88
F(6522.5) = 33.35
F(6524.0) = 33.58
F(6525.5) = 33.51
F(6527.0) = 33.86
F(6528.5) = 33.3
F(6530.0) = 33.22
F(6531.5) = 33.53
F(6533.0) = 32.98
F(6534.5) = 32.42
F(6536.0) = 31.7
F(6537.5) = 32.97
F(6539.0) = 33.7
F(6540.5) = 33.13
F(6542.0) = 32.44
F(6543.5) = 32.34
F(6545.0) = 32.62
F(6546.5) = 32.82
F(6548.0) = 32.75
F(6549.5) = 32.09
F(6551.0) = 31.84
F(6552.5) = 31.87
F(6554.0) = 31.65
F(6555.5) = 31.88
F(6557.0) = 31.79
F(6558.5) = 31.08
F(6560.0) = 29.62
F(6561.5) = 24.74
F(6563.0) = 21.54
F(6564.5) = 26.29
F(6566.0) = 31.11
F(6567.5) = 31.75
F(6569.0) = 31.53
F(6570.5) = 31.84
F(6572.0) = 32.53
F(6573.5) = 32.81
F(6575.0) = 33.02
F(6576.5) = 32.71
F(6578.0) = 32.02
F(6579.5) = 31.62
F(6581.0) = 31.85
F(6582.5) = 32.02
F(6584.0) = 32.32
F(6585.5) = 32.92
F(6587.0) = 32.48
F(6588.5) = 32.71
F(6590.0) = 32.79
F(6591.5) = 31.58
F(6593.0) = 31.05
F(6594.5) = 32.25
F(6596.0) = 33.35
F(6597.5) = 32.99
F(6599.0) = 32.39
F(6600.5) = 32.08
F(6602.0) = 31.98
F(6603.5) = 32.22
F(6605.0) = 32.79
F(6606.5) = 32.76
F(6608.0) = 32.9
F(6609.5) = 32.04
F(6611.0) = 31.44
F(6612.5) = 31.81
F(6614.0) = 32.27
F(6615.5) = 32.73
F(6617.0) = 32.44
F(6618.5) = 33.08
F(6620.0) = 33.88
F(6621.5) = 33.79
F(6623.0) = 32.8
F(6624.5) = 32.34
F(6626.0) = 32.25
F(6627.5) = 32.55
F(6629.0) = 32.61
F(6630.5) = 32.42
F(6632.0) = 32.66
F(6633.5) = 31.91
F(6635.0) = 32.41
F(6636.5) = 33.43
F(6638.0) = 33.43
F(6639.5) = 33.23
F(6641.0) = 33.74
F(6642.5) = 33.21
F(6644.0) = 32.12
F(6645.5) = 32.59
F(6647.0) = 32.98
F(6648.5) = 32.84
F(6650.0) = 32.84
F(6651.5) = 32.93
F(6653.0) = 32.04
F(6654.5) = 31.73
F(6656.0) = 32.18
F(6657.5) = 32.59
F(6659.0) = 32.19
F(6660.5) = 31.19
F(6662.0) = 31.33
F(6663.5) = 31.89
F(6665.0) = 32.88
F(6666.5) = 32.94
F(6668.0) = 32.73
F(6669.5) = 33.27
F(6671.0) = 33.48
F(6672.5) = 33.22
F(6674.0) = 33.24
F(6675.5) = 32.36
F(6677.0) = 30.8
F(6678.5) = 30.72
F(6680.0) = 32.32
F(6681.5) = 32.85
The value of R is 1.04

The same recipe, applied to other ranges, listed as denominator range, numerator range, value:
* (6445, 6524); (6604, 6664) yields 1.03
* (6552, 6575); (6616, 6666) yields 1.11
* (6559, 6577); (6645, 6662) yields 1.11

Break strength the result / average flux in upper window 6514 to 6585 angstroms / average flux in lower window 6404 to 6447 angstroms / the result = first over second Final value 1.0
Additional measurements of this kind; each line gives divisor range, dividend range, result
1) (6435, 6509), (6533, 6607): 0.96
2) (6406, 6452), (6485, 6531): 1.02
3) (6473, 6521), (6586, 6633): 0.97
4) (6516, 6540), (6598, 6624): 0.98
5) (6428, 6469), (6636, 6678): 0.99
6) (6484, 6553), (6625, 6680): 0.98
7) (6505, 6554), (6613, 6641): 0.99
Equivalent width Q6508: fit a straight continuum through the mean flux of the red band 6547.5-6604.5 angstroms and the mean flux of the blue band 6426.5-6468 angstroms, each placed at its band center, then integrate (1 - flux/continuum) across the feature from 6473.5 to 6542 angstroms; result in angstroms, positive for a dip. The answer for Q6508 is -2.0 angstroms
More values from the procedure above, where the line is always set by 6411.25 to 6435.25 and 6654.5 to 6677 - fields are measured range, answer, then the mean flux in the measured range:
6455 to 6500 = -0.73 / 33.2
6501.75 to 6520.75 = -0.60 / 33.7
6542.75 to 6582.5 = 1.81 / 31.1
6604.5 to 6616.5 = 0.07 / 32.3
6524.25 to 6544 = -0.26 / 33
